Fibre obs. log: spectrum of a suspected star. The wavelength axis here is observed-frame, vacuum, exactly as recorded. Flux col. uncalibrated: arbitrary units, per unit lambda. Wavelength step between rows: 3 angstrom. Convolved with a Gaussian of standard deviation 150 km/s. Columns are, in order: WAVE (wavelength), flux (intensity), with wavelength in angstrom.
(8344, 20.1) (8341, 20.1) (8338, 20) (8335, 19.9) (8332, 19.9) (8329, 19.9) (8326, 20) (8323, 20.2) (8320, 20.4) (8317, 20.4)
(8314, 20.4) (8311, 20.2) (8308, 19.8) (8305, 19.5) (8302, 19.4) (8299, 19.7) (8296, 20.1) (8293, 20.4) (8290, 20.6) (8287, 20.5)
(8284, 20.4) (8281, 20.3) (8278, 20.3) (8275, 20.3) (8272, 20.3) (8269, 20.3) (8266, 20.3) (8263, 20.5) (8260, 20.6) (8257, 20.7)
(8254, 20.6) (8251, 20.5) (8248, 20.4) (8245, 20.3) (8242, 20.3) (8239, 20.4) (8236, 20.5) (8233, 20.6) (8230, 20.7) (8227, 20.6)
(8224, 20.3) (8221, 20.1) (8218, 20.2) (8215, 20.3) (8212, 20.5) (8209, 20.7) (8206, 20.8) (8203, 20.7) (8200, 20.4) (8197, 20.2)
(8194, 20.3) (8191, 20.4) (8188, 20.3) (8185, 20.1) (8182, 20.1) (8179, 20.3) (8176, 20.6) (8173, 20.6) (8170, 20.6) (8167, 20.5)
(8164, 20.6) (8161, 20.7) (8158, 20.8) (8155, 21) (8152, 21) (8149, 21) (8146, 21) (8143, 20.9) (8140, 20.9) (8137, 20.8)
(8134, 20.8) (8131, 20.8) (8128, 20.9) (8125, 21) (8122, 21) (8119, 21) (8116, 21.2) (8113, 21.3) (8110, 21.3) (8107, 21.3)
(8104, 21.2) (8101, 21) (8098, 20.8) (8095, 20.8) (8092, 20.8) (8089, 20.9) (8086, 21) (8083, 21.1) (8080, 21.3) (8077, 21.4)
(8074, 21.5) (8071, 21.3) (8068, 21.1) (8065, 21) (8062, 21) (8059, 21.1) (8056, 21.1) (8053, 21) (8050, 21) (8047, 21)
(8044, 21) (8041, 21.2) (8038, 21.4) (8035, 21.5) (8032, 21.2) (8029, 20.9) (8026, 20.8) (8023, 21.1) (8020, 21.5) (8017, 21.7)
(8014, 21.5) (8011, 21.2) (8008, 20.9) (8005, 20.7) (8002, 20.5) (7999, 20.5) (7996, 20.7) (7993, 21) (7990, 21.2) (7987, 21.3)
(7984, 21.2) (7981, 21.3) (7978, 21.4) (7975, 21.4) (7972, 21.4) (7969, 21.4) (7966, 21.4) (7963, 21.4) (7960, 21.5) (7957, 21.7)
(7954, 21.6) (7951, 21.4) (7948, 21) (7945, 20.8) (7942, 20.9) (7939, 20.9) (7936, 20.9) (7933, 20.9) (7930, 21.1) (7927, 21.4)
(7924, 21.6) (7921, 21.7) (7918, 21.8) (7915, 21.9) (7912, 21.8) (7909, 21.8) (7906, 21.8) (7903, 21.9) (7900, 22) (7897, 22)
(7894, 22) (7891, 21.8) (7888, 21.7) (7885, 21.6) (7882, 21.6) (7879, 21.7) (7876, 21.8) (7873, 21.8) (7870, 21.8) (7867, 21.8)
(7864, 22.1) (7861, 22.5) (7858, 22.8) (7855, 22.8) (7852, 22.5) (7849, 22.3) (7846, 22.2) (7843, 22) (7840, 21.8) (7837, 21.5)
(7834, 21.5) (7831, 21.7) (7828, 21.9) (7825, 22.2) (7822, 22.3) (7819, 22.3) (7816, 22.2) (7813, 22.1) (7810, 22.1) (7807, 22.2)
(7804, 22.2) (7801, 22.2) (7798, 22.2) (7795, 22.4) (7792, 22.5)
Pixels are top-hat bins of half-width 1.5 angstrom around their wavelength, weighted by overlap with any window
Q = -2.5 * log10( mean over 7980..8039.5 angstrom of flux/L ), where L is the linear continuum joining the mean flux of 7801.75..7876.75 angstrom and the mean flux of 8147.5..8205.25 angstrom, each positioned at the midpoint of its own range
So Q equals 0.011 mag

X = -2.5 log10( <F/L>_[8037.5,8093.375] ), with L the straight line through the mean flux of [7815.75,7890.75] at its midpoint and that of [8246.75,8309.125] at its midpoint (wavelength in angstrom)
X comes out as 0.00 mag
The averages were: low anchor 22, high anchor 20.3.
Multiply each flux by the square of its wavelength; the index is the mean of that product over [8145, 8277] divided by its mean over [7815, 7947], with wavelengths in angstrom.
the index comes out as 1.02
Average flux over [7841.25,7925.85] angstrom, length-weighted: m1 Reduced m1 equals 22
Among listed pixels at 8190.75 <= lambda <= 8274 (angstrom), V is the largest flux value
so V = 20.8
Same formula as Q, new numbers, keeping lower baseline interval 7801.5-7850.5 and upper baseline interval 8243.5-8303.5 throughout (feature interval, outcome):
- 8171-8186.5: 0.018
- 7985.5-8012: 0.025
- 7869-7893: 0.005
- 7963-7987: 0.006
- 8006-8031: 0.006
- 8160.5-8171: 0.008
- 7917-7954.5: 0.020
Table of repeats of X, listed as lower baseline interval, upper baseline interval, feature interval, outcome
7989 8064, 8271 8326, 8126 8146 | -0.01 mag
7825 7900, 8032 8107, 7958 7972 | 0.01 mag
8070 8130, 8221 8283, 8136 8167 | 0.00 mag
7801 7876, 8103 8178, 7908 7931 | 0.01 mag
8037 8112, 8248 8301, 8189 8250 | 0.01 mag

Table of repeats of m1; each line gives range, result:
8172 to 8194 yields 20.3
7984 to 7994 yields 21.2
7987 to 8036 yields 21.1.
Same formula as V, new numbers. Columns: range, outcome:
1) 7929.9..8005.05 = 21.7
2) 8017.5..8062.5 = 21.5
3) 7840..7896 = 22.8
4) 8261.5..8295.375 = 20.6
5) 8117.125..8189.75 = 21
